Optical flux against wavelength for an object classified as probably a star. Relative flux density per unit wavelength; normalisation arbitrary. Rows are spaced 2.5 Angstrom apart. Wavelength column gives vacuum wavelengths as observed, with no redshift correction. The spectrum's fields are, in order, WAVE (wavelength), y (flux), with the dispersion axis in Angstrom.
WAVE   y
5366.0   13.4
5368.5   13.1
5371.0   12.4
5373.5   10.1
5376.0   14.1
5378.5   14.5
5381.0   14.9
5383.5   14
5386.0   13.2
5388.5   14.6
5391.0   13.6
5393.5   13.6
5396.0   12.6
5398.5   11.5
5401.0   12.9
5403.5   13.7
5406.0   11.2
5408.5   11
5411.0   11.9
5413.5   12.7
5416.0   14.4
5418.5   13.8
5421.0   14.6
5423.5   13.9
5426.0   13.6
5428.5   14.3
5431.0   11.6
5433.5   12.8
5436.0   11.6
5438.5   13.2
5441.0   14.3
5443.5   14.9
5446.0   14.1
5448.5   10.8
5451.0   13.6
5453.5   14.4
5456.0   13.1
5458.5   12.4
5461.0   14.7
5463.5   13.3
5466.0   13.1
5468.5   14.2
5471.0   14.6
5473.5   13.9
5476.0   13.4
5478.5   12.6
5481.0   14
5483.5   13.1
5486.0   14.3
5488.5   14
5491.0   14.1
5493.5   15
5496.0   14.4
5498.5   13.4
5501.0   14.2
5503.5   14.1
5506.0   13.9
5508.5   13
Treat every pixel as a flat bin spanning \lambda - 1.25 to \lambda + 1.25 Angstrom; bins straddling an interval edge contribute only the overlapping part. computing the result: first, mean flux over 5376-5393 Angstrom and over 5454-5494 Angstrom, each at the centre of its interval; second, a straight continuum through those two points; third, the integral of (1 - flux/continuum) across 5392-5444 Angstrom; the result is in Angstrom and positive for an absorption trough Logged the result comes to 3.5 Angstrom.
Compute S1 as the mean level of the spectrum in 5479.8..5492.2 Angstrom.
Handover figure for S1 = 13.9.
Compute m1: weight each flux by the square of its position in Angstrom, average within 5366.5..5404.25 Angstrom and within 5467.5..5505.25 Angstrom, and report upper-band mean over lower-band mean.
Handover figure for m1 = 1.09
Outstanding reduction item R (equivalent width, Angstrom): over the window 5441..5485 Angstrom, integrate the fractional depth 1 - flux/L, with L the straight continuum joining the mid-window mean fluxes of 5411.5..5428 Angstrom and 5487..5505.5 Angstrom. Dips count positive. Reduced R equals 1.3 Angstrom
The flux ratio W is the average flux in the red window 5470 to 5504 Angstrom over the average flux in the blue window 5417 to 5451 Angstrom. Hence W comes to 1.0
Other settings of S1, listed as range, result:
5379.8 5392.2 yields 14.1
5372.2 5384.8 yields 13.5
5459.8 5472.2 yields 14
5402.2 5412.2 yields 12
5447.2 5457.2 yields 13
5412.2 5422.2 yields 13.9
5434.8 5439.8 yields 12.4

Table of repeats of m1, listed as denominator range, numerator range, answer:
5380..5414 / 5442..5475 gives 1.08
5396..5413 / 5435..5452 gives 1.11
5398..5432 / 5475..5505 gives 1.10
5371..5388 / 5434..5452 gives 1.00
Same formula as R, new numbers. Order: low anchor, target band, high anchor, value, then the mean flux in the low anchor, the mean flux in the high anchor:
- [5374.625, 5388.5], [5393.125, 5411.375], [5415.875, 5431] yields 2.28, 14.1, 13.9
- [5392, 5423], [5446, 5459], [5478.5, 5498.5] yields 0.46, 12.9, 14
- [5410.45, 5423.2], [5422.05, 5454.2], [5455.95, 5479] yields 0.68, 13.6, 13.6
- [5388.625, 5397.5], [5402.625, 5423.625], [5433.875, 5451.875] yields 0.54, 13.4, 13.2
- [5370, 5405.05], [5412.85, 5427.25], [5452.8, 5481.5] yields -0.51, 13.3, 13.6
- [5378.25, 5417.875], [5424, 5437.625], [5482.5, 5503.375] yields 0.60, 13.1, 14.1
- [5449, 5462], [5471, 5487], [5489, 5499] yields 0.38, 13.5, 14.3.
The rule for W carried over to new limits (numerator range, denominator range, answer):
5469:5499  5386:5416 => 1.09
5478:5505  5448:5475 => 1.03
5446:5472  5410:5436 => 1.01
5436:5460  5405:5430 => 1.01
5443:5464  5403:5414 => 1.12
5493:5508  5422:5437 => 1.08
